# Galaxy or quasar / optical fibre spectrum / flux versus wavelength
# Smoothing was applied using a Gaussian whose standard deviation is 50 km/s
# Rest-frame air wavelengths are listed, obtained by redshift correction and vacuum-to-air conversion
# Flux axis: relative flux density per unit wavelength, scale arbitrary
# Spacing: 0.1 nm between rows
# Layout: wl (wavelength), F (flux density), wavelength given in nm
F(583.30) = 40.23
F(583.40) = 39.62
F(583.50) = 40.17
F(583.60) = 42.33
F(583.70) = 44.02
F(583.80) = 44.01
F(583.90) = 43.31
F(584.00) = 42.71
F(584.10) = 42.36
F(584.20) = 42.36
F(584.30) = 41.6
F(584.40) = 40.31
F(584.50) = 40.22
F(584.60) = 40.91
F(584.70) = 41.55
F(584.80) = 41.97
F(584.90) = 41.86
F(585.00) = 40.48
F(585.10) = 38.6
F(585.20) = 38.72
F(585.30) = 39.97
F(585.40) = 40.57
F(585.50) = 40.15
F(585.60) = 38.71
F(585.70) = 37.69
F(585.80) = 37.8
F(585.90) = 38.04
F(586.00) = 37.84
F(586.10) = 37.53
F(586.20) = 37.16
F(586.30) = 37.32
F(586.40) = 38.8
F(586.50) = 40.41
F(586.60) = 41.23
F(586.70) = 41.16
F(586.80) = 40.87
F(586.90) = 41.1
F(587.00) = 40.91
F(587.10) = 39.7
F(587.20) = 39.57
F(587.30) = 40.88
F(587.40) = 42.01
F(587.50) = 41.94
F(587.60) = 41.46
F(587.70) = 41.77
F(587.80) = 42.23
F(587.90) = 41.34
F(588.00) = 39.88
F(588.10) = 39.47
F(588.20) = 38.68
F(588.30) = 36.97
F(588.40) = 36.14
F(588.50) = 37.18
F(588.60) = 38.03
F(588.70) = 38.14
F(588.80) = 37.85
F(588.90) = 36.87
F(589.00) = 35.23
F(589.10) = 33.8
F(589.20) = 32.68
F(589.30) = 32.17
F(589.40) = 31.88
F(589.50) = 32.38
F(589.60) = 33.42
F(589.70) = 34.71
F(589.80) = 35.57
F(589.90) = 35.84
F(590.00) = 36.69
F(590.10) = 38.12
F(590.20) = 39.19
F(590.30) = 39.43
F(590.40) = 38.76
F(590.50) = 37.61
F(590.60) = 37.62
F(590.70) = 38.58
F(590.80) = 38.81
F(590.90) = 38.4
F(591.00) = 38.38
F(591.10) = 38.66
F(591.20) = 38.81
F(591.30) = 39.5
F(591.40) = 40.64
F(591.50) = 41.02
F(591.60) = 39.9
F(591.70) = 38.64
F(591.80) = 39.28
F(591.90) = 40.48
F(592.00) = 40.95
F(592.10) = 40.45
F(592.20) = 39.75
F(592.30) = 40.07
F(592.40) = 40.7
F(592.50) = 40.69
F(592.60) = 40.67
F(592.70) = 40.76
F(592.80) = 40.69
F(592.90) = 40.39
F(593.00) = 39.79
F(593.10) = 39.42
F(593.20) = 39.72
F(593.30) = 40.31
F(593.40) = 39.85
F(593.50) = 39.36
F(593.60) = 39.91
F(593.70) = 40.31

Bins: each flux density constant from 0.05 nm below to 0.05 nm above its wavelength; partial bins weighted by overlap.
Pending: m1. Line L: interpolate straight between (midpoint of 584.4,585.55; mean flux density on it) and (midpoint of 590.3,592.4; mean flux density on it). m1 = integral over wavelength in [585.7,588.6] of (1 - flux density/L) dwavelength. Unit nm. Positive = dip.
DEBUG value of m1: 0.04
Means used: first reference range 40.4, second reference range 39.4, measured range 39.6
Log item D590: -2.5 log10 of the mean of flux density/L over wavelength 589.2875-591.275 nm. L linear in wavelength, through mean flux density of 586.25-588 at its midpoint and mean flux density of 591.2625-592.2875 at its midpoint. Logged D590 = 0.10 mag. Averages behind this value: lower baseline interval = 40.7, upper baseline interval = 40.1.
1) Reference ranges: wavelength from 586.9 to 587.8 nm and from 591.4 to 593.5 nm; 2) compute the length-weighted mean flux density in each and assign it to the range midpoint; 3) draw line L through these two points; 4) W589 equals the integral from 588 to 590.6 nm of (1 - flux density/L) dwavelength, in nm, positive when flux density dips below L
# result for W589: 0.28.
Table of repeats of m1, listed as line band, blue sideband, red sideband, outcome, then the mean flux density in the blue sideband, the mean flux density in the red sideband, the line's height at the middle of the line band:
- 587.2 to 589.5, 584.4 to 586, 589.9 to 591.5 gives 0.069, 39.8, 38.6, 39.1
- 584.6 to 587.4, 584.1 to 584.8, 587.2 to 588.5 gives 0.071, 41.3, 40.1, 40.7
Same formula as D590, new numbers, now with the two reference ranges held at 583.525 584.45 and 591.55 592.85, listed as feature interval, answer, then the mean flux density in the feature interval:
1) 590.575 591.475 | 0.045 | 38.9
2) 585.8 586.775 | 0.081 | 38.8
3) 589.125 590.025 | 0.207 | 33.8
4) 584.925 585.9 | 0.078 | 39.2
